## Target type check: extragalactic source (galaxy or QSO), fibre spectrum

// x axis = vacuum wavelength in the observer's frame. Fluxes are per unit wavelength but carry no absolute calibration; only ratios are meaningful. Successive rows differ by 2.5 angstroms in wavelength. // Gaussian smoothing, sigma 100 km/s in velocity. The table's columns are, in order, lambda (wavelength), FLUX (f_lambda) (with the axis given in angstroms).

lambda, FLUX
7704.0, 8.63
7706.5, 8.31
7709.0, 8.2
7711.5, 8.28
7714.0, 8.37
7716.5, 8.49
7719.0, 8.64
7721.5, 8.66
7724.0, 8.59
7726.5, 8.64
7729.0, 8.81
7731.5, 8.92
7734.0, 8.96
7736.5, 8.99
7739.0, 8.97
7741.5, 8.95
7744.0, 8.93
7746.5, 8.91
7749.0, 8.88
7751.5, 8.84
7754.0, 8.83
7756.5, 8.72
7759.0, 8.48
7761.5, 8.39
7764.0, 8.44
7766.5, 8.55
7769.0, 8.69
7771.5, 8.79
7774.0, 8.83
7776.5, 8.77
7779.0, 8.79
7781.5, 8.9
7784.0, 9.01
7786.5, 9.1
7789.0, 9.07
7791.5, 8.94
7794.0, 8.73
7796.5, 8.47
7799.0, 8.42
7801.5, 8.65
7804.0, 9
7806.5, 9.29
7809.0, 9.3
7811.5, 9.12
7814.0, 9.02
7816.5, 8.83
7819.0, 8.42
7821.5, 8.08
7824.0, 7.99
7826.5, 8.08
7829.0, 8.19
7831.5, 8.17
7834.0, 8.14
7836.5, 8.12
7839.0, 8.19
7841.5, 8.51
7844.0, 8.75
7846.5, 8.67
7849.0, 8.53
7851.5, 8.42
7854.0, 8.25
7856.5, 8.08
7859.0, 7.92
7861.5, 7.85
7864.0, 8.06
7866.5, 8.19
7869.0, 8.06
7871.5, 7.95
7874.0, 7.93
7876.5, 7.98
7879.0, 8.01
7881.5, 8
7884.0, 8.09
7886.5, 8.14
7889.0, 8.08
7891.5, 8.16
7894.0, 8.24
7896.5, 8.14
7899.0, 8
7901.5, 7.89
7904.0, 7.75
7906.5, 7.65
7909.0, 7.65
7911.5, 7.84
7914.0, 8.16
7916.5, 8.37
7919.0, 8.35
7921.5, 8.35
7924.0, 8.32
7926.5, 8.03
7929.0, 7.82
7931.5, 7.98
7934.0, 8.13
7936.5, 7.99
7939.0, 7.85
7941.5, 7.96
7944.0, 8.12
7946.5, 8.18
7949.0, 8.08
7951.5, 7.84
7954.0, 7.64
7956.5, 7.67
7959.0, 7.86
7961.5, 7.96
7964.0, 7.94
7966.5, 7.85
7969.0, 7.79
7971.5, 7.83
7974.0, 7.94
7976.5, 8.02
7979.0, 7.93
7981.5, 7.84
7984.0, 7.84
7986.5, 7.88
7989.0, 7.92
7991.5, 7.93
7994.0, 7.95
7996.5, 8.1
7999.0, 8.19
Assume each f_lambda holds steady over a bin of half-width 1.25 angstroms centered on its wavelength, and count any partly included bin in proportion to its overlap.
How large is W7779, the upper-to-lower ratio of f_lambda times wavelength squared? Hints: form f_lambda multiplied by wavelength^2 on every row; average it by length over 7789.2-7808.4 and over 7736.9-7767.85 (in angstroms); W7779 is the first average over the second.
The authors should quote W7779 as 1.02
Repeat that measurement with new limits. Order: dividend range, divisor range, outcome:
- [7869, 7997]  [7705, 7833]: 0.96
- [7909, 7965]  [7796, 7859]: 0.97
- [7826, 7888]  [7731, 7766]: 0.96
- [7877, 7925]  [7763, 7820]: 0.94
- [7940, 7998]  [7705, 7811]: 0.95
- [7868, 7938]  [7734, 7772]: 0.95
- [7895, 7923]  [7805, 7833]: 0.96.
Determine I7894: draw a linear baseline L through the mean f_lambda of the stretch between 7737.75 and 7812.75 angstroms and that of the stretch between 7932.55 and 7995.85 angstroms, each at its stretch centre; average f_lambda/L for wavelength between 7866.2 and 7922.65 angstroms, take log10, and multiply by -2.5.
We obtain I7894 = 0.03 mag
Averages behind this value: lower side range 8.83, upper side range 7.92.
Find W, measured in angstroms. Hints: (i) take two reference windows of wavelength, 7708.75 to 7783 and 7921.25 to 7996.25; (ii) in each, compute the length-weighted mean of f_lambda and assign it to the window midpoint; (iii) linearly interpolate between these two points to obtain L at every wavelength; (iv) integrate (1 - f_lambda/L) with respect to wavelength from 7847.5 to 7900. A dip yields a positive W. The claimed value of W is 1.0 angstroms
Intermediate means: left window 8.71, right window 7.94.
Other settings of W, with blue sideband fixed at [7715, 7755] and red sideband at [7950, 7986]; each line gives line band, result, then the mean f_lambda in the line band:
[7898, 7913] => 0.6 angstroms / 7.8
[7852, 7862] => 0.3 angstroms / 8.07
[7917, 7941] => -0.2 angstroms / 8.1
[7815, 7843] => 0.6 angstroms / 8.26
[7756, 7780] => 0.1 angstroms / 8.64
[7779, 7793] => -0.6 angstroms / 8.98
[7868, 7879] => 0.3 angstroms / 7.98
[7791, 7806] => -0.3 angstroms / 8.72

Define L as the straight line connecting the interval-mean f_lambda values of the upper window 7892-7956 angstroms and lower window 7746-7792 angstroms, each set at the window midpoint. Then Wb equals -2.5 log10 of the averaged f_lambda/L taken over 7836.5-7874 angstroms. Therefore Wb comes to 0.02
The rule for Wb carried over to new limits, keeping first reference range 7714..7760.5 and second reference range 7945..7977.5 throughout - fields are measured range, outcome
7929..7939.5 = 0.00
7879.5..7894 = 0.01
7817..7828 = 0.03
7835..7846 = 0.00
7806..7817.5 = -0.08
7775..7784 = -0.03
